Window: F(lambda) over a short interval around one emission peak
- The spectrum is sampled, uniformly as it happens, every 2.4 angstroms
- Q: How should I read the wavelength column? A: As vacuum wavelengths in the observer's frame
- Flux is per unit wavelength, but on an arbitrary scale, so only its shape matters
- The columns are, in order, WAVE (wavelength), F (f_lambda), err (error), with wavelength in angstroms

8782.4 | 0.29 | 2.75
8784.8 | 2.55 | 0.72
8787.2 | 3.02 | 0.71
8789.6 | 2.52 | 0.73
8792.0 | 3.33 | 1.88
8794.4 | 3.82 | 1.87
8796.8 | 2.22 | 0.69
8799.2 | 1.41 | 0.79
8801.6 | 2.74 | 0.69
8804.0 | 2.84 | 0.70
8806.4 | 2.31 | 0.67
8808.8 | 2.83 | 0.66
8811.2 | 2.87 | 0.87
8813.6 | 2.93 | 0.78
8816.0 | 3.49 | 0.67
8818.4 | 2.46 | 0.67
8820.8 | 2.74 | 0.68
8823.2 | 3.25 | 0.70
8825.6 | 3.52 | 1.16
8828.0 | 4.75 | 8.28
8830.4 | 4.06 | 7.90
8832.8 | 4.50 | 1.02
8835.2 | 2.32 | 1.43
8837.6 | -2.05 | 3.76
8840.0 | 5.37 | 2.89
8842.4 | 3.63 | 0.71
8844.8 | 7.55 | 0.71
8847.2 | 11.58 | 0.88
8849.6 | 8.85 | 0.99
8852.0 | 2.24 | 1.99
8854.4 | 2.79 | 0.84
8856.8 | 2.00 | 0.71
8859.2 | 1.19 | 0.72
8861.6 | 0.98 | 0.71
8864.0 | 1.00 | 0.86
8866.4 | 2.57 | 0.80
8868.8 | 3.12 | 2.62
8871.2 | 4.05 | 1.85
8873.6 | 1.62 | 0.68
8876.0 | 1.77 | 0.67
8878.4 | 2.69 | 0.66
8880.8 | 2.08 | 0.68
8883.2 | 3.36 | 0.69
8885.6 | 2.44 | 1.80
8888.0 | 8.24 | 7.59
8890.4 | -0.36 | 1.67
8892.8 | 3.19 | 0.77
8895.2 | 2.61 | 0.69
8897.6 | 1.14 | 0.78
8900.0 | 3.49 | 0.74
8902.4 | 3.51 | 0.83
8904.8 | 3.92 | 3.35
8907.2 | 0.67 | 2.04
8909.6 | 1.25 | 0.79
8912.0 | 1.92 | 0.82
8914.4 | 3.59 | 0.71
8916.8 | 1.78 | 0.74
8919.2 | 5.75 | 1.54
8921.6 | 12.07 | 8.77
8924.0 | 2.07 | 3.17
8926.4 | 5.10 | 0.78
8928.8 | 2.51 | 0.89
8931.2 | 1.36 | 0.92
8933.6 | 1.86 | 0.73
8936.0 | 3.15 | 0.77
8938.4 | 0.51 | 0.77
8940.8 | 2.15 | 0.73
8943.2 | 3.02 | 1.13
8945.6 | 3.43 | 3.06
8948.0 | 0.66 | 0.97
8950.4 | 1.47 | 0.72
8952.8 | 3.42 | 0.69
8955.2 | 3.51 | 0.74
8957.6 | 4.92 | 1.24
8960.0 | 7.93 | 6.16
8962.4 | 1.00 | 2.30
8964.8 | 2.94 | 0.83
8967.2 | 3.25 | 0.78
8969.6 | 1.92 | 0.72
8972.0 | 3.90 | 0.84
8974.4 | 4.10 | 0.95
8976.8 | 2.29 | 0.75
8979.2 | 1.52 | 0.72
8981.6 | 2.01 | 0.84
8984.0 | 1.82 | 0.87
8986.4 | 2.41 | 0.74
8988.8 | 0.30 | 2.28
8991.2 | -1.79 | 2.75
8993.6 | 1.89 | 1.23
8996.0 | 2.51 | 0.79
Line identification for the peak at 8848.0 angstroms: H-beta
